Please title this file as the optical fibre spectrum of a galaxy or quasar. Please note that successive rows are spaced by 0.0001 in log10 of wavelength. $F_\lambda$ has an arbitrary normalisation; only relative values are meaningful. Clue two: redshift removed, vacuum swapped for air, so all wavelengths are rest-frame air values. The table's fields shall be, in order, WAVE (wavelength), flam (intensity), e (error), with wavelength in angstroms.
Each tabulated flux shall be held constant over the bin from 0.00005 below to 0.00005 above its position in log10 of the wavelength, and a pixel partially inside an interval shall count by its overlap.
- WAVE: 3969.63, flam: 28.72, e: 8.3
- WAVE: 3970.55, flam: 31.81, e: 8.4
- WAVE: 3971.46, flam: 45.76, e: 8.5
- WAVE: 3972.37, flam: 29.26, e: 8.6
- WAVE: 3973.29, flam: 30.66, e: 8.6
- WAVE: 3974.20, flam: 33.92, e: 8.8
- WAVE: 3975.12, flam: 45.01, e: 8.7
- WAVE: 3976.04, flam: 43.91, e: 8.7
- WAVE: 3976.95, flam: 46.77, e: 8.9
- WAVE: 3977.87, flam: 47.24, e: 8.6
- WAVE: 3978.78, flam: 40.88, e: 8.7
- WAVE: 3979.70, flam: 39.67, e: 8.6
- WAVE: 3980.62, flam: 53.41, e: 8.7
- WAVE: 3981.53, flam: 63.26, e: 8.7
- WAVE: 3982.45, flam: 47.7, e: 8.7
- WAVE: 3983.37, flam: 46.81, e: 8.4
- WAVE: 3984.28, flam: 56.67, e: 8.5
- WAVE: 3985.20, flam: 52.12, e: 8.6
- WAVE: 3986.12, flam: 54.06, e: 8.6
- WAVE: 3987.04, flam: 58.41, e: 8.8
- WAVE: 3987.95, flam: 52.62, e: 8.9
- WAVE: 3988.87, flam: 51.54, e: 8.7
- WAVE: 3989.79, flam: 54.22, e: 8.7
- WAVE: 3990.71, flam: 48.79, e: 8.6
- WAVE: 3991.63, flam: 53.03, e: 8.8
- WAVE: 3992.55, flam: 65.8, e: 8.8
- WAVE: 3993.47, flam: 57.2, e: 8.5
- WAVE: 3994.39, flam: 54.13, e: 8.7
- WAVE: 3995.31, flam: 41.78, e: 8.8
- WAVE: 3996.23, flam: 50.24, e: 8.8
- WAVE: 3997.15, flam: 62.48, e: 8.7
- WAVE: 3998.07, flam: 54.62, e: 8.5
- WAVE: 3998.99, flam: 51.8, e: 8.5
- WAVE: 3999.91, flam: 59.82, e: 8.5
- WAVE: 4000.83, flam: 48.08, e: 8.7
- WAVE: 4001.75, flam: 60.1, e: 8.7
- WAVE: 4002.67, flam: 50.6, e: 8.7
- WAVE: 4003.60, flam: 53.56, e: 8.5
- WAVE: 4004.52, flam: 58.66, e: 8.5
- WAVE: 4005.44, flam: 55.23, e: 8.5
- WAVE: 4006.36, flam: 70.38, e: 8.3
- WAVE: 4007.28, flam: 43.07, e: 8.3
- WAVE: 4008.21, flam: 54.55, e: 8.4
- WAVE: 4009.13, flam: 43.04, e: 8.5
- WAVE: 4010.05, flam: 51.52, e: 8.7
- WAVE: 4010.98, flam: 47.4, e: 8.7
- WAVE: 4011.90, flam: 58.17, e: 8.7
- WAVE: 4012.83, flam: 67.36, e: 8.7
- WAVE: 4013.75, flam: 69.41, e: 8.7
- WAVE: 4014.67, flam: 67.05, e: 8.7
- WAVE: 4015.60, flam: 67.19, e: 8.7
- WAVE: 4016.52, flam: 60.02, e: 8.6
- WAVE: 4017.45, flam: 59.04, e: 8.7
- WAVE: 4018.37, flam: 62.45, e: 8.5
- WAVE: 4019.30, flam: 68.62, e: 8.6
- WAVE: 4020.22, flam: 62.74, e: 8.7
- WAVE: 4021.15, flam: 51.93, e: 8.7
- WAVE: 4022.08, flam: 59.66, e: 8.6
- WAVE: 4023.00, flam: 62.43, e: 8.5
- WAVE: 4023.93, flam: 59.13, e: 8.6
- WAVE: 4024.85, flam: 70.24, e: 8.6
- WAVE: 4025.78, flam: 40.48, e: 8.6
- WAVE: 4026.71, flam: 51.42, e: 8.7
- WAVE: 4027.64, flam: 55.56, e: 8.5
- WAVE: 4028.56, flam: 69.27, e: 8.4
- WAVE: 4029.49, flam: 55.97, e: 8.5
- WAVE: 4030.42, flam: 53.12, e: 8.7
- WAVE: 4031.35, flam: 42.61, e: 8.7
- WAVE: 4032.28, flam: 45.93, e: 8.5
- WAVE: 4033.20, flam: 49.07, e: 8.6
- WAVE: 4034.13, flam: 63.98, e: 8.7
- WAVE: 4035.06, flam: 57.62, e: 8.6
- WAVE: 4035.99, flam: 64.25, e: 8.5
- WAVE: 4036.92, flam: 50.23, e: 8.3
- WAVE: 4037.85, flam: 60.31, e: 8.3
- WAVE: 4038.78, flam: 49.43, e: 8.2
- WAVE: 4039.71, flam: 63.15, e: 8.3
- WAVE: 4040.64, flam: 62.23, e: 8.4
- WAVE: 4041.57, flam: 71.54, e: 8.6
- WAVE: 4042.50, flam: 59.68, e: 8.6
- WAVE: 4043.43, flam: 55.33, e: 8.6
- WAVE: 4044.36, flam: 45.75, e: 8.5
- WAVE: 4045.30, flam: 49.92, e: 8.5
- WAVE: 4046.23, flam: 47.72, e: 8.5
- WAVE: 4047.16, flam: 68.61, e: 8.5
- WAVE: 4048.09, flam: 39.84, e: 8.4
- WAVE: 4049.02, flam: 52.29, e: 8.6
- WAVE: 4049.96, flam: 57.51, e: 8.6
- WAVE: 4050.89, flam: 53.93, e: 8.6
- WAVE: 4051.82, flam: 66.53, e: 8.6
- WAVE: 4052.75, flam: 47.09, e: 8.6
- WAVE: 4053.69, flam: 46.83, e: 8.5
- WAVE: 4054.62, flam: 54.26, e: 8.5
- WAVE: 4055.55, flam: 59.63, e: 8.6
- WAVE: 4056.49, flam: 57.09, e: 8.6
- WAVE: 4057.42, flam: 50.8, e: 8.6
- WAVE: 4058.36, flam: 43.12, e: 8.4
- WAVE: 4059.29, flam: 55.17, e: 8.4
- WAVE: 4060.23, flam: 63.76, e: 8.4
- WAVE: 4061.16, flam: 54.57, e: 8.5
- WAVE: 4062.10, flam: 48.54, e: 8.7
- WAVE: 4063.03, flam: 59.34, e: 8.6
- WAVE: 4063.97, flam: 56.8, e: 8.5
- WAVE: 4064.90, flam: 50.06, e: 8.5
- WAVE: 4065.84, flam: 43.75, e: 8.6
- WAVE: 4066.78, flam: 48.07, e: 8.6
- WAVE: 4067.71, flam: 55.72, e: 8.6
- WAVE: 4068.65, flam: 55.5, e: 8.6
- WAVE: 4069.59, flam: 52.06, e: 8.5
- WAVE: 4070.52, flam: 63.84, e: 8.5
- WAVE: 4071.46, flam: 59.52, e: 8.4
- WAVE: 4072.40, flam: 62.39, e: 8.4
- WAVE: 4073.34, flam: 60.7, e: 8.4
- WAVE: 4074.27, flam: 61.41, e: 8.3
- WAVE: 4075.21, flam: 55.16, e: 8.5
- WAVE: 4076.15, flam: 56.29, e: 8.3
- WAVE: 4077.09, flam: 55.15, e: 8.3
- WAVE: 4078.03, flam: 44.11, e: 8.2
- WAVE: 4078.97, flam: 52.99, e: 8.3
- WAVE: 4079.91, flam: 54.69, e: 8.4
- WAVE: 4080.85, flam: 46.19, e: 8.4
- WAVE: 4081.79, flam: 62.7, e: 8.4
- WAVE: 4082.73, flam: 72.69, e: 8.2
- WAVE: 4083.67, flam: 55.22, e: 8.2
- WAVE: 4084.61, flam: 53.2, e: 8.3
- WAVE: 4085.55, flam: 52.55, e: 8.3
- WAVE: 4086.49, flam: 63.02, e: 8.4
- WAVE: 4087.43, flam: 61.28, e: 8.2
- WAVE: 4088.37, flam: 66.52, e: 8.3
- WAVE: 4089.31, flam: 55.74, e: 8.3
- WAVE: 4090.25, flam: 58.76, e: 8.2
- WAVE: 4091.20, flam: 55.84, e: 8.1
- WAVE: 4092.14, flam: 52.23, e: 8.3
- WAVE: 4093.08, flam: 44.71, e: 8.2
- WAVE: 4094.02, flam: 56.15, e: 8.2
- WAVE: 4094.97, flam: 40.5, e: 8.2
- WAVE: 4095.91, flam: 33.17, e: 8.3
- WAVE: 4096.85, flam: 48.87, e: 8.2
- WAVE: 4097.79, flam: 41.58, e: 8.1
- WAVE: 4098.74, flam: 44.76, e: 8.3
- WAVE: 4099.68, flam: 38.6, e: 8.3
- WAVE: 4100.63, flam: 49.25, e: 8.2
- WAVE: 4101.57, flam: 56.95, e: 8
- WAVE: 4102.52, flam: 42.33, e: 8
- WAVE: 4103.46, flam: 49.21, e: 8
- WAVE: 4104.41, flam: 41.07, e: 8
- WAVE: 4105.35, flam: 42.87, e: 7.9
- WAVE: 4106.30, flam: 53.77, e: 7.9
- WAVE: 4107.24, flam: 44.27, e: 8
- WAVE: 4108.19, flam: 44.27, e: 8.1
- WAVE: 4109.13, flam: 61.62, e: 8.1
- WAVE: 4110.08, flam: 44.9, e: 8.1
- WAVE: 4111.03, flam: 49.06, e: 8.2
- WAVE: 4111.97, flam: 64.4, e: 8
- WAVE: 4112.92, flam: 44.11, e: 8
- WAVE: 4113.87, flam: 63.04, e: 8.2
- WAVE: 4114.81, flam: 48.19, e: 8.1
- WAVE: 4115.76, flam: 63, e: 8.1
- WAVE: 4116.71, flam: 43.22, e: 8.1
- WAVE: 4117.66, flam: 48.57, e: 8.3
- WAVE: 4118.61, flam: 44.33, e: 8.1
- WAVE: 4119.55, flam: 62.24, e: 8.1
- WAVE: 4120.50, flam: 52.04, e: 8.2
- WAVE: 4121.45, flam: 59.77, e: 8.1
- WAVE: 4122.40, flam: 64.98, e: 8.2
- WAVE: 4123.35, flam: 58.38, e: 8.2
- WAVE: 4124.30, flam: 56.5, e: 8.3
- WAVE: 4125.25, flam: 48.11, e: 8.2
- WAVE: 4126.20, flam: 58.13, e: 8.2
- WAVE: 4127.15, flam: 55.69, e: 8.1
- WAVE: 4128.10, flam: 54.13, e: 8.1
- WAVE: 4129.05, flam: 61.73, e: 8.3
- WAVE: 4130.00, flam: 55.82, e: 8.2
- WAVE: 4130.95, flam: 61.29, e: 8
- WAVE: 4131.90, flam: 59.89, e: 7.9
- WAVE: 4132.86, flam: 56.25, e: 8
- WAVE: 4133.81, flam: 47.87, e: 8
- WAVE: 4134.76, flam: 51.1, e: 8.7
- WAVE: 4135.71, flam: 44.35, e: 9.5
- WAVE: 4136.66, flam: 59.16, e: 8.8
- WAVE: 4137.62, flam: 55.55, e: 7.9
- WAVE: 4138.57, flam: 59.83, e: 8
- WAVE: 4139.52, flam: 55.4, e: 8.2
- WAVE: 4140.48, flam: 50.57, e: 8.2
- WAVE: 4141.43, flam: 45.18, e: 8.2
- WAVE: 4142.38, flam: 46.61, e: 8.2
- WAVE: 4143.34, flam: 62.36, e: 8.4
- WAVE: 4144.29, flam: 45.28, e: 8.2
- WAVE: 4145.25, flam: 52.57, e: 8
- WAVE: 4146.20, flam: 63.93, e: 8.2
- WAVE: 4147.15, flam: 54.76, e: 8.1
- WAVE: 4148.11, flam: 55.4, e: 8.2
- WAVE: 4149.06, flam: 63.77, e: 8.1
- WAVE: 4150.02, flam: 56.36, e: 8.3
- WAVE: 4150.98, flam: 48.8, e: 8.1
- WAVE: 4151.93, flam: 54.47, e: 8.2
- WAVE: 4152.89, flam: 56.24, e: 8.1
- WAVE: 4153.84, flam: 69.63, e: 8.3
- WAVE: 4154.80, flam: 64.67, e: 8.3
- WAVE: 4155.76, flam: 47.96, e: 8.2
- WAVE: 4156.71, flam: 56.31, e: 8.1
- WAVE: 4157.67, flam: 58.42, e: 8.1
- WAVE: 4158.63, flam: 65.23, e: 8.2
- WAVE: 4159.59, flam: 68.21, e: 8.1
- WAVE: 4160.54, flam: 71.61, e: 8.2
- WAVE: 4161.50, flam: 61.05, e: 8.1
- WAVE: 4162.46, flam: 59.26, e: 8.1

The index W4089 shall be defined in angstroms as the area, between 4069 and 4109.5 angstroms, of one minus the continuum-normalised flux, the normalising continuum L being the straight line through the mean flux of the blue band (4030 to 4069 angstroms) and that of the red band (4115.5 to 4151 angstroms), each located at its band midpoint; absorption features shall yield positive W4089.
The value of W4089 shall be 1.4 angstroms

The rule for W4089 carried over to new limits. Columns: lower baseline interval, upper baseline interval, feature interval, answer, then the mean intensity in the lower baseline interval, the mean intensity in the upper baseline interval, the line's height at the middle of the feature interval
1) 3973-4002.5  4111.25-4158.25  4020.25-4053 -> -2.2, 51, 55.3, 52.4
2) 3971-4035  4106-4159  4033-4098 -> -0.8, 53.7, 54.9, 54.3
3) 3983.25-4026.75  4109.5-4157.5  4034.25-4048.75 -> -0.1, 56.4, 55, 56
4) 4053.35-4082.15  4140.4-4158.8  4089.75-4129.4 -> 3.0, 54.5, 55.9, 55.2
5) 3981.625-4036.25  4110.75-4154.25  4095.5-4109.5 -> 2.3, 56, 55.1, 55.3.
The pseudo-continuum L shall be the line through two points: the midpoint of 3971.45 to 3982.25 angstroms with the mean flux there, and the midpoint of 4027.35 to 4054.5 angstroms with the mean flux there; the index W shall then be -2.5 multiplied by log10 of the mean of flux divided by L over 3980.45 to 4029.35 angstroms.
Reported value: -0.16 mag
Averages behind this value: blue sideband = 43.3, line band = 56.4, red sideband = 55.3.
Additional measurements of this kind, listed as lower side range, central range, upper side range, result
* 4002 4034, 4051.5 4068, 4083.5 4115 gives 0.01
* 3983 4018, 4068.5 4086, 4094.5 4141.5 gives -0.07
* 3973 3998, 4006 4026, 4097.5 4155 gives -0.16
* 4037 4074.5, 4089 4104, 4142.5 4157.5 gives 0.17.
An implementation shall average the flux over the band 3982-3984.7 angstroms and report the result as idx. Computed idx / 50.4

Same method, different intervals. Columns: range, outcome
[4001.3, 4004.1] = 54.7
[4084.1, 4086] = 53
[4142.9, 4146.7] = 56.1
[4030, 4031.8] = 47.7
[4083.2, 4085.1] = 54.2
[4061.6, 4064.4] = 54.8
